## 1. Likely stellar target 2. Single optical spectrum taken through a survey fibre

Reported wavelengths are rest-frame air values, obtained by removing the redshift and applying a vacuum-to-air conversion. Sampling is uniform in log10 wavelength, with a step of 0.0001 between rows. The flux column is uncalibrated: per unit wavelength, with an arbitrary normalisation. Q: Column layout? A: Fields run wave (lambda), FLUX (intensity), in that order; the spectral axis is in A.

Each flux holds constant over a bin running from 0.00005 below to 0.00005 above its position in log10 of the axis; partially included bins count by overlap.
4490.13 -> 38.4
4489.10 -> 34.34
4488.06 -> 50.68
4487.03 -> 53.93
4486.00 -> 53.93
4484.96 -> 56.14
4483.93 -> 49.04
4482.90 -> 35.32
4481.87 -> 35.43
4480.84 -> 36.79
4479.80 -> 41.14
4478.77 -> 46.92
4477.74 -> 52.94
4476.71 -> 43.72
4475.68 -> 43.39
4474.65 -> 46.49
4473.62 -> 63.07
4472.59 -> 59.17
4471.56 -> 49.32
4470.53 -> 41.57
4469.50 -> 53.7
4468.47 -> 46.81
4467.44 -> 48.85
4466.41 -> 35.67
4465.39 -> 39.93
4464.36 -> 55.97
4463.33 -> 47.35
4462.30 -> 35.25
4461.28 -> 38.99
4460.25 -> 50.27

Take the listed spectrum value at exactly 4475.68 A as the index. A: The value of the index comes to 43.39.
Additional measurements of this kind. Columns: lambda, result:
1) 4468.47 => 46.81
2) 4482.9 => 35.32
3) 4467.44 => 48.85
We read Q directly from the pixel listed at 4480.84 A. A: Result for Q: 36.79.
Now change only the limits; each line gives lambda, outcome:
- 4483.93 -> 49.04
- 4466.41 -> 35.67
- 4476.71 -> 43.72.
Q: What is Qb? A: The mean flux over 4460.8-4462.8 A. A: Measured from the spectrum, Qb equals 37.2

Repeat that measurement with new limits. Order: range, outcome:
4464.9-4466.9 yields 38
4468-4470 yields 50.3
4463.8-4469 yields 45.5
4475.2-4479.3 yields 46.8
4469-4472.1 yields 48.2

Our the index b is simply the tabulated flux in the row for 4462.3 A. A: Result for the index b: 35.25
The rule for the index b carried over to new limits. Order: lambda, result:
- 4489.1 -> 34.34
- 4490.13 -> 38.4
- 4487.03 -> 53.93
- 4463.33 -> 47.35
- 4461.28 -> 38.99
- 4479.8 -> 41.14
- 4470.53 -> 41.57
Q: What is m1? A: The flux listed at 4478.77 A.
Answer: 46.92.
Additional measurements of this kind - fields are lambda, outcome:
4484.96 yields 56.14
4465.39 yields 39.93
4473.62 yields 63.07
